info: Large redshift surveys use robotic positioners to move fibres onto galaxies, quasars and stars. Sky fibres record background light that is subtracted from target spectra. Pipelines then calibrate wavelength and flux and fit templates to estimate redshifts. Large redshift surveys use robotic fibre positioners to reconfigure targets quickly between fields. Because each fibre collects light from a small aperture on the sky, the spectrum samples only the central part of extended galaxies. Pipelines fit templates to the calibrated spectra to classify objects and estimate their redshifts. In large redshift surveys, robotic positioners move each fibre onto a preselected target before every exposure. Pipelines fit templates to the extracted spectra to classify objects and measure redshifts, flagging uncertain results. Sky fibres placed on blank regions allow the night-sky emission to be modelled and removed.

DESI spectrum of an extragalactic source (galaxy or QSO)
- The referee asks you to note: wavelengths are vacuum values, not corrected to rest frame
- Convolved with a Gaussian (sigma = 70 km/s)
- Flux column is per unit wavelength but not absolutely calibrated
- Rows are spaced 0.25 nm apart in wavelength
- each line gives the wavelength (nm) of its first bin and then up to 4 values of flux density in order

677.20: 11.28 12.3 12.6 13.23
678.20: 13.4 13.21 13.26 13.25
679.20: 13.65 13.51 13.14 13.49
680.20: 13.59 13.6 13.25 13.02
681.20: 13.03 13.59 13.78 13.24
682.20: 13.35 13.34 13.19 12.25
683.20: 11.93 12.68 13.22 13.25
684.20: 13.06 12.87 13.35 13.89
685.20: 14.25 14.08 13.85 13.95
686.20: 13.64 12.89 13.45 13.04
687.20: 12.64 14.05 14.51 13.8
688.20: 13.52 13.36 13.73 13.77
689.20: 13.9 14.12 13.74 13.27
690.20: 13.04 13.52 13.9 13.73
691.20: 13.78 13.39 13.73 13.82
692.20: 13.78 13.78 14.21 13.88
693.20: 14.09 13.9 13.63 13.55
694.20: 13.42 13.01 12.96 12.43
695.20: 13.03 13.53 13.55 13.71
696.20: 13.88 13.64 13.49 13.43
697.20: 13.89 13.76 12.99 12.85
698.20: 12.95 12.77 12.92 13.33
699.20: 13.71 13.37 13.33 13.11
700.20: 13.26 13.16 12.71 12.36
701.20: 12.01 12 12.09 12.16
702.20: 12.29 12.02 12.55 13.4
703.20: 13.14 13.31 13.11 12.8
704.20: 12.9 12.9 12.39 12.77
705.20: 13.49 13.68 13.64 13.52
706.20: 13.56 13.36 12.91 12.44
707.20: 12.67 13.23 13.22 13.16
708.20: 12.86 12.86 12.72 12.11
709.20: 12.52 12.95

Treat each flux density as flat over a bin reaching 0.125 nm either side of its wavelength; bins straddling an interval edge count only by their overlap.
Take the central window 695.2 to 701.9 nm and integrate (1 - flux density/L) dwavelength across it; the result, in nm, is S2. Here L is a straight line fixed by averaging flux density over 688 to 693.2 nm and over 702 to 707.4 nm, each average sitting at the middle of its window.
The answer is 0.09 nm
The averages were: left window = 13.7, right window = 13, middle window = 13.1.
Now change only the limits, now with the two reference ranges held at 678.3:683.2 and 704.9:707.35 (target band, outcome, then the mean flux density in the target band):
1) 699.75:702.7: 0.163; 12.5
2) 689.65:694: -0.152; 13.7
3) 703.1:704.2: 0.013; 13.1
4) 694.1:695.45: 0.023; 13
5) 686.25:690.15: -0.095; 13.6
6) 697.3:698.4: 0.009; 13.1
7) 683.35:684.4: 0.017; 13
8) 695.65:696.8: -0.037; 13.7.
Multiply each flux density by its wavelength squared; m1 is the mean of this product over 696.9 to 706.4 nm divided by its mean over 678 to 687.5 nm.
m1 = 1.03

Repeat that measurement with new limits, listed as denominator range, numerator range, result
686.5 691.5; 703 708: 1.01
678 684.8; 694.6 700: 1.06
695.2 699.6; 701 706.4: 0.98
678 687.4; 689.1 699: 1.05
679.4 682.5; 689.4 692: 1.05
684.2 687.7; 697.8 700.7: 1.01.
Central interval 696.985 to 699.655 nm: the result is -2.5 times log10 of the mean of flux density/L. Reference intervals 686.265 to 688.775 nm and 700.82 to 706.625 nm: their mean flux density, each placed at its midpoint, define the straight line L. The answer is -0.02 mag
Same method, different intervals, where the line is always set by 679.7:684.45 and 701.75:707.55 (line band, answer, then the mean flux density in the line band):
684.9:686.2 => -0.069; 14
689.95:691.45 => -0.039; 13.6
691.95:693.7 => -0.069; 13.9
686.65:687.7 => -0.026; 13.4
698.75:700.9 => -0.017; 13.2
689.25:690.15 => -0.048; 13.7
